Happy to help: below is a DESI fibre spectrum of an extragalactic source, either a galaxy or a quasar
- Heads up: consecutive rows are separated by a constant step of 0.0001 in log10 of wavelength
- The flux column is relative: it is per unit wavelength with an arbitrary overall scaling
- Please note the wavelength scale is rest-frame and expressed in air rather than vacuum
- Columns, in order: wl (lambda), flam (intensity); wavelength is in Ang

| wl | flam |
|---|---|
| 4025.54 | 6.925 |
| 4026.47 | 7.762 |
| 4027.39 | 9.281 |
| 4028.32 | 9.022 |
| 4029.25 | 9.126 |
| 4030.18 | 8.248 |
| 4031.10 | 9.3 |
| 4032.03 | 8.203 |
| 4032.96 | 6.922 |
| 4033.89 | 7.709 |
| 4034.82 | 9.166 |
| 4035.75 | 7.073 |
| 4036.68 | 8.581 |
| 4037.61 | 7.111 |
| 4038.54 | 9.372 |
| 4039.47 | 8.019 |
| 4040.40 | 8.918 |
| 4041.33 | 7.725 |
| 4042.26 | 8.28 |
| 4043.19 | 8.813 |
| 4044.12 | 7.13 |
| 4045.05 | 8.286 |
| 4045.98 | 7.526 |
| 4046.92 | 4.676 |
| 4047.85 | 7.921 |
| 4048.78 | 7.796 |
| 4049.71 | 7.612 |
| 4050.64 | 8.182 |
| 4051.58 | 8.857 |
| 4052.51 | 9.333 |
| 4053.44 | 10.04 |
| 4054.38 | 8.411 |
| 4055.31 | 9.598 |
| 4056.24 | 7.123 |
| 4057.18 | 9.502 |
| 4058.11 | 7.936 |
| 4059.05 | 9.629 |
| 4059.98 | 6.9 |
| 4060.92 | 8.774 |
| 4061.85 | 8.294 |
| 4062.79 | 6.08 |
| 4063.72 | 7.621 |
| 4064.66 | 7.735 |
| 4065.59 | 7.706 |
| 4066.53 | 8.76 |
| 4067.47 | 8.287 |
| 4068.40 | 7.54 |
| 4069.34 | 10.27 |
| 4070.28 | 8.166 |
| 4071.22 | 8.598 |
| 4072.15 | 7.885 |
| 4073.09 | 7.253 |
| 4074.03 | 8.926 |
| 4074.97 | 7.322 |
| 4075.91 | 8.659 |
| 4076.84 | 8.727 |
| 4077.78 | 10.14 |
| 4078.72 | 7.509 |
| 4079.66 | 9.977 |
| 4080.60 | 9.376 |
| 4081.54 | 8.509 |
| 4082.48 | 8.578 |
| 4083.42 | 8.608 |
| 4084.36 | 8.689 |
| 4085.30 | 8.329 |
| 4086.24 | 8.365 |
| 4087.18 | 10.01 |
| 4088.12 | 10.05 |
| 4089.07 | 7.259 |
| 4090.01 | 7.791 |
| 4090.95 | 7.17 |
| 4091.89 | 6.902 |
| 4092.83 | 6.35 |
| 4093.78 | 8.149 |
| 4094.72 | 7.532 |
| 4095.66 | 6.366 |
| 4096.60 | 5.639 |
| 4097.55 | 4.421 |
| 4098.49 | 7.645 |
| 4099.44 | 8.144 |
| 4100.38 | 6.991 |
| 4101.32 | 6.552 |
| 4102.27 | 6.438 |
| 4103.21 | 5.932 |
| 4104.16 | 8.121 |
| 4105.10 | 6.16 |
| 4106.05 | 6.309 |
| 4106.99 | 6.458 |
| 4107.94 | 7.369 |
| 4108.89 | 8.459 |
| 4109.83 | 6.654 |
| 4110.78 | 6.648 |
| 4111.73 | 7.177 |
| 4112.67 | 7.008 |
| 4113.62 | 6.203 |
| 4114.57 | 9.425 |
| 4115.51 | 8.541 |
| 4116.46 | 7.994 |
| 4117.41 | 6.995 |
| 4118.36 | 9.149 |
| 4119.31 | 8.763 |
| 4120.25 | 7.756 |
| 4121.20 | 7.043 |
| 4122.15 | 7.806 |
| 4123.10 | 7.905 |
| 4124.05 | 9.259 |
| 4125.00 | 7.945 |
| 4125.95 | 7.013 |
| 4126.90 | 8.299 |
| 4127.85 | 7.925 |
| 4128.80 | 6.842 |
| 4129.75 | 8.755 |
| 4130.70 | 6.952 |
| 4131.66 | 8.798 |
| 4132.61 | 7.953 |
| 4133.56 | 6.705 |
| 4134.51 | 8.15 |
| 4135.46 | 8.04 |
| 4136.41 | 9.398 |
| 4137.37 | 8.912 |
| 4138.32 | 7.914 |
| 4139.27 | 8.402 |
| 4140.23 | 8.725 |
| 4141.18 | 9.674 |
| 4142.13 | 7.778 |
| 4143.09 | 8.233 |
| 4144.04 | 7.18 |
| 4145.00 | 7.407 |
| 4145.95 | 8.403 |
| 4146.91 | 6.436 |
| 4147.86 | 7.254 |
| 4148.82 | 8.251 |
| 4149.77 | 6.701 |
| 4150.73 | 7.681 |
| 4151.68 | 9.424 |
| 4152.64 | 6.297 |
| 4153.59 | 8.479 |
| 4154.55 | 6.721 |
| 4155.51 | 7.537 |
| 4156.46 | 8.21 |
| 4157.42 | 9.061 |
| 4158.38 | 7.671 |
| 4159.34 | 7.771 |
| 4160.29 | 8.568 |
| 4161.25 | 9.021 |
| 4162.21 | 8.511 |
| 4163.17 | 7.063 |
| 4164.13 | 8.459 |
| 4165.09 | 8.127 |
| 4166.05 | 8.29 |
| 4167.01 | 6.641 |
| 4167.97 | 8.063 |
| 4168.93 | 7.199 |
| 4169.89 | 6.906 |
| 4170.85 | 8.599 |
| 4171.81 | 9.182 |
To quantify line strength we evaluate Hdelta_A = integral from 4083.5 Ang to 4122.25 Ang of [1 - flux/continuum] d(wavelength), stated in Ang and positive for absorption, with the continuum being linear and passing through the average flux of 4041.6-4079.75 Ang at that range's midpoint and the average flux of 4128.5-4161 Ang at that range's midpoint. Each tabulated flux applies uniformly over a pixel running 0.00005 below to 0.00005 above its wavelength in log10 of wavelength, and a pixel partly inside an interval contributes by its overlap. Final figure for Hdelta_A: 3.1 Ang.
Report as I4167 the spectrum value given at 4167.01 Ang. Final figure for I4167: 6.641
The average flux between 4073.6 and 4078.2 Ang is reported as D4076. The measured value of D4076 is 8.75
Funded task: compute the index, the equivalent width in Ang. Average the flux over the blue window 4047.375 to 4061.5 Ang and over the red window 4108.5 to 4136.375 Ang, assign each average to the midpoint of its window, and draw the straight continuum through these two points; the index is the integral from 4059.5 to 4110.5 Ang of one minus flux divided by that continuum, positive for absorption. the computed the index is 2.7 Ang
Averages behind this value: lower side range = 8.51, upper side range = 7.82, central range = 7.78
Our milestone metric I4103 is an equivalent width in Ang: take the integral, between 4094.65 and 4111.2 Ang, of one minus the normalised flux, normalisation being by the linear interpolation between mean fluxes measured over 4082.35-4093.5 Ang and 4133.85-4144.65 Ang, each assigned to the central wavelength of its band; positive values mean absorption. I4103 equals 3.0 Ang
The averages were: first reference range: 8.16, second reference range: 8.36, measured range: 6.75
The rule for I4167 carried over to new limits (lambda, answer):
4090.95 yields 7.17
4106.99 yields 6.458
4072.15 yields 7.885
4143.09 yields 8.233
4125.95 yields 7.013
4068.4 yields 7.54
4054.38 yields 8.411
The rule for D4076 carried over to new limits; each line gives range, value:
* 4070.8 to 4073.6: 7.92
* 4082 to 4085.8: 8.55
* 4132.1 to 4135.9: 7.73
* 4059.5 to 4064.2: 7.54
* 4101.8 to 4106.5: 6.59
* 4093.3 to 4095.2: 7.82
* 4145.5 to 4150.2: 7.41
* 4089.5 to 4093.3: 7.07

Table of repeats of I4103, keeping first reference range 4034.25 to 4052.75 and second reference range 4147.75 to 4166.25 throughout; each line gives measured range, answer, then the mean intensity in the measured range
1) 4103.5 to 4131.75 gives 1.22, 7.63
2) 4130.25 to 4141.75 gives -0.48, 8.3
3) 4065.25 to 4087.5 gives -1.66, 8.59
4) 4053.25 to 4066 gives -0.33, 8.2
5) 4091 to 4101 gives 1.45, 6.83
